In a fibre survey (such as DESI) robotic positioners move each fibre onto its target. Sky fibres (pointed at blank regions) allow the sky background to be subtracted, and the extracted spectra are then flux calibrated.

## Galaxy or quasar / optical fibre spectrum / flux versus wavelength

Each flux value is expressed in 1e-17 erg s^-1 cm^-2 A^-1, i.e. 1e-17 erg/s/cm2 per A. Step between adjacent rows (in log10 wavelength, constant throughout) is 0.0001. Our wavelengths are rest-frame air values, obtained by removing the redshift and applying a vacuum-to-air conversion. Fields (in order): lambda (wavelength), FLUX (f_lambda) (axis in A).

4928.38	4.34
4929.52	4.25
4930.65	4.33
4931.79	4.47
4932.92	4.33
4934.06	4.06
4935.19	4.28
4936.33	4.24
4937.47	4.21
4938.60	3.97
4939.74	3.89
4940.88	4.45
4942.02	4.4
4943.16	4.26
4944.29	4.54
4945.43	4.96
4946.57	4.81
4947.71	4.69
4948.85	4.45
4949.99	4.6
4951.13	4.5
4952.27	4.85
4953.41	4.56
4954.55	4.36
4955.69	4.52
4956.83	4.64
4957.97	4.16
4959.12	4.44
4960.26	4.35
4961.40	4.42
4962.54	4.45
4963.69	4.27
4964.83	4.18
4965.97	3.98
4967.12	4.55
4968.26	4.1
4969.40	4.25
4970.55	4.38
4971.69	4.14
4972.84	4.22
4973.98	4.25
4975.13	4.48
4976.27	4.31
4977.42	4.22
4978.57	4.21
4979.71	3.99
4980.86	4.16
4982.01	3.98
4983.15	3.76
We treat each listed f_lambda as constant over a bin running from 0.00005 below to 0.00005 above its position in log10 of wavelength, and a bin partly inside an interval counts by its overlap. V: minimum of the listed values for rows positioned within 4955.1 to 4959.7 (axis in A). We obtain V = 4.16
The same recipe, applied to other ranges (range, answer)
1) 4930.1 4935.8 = 4.06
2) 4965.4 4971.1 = 3.98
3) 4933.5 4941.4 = 3.89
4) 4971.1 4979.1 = 4.14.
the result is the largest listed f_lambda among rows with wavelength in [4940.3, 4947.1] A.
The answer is 4.96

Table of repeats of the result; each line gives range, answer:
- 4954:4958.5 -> 4.64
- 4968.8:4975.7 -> 4.48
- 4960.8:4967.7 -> 4.55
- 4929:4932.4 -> 4.47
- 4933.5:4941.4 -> 4.45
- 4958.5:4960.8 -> 4.44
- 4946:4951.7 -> 4.81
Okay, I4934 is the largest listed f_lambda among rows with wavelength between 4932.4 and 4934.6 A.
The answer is 4.33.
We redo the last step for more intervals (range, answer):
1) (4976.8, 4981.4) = 4.22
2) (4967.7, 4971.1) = 4.38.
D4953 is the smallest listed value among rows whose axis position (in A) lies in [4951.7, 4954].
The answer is 4.56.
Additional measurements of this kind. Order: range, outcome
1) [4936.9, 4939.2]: 3.97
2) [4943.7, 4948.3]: 4.54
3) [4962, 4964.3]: 4.27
